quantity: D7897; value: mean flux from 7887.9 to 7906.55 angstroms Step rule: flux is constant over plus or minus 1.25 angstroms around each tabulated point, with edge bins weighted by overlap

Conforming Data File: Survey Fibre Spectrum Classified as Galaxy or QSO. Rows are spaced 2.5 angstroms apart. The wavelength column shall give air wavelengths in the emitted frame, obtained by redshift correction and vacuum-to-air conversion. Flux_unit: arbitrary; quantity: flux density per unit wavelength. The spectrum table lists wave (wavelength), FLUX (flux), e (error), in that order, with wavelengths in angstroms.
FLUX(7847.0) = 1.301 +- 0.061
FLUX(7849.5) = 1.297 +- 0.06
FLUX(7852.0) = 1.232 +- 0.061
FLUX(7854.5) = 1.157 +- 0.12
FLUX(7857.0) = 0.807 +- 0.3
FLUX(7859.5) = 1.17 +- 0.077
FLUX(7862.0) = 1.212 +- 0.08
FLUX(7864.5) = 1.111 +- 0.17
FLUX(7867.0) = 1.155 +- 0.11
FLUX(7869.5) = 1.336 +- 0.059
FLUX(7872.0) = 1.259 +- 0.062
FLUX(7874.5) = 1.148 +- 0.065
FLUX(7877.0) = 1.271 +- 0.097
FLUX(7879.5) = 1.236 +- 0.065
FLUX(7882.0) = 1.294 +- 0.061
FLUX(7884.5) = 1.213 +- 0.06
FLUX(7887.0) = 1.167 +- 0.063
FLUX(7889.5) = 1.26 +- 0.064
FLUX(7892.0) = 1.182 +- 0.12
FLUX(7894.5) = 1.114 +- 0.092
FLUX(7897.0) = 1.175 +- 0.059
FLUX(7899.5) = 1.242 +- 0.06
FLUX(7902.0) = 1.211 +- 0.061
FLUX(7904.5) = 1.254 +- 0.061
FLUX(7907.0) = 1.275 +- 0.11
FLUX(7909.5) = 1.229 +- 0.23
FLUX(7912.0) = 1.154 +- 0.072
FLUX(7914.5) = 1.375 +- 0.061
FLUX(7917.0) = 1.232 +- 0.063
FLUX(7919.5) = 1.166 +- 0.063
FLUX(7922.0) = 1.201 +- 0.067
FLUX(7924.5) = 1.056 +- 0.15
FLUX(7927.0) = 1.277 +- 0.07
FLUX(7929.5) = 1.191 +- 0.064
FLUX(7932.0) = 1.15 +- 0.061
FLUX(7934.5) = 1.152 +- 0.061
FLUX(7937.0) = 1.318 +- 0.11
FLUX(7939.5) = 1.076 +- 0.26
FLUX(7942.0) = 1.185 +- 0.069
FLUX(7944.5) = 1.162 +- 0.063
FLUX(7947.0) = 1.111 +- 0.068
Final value 1.21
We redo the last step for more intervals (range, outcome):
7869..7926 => 1.22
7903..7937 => 1.21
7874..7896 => 1.21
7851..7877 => 1.16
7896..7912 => 1.23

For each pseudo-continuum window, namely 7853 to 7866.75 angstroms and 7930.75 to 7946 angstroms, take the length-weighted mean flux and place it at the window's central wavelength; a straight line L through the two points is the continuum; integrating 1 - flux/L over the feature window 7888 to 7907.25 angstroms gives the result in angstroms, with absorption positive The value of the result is -1.3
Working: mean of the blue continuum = 1.1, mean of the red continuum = 1.17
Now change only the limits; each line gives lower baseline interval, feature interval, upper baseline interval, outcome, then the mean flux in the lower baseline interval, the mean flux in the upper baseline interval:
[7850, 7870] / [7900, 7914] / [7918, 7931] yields -0.8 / 1.15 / 1.18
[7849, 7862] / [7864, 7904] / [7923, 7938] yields -2.1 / 1.13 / 1.19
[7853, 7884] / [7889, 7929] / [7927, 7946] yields -1.0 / 1.18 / 1.18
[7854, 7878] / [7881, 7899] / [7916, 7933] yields -0.5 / 1.16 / 1.18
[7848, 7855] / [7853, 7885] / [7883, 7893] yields 1.1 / 1.24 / 1.21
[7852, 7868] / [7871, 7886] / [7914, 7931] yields -1.3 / 1.11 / 1.21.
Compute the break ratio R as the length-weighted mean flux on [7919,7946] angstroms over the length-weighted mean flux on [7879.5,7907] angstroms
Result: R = 1.0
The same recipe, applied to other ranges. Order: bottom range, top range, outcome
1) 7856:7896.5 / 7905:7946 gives 1.01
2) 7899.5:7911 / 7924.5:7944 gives 0.95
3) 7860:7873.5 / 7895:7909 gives 1.01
